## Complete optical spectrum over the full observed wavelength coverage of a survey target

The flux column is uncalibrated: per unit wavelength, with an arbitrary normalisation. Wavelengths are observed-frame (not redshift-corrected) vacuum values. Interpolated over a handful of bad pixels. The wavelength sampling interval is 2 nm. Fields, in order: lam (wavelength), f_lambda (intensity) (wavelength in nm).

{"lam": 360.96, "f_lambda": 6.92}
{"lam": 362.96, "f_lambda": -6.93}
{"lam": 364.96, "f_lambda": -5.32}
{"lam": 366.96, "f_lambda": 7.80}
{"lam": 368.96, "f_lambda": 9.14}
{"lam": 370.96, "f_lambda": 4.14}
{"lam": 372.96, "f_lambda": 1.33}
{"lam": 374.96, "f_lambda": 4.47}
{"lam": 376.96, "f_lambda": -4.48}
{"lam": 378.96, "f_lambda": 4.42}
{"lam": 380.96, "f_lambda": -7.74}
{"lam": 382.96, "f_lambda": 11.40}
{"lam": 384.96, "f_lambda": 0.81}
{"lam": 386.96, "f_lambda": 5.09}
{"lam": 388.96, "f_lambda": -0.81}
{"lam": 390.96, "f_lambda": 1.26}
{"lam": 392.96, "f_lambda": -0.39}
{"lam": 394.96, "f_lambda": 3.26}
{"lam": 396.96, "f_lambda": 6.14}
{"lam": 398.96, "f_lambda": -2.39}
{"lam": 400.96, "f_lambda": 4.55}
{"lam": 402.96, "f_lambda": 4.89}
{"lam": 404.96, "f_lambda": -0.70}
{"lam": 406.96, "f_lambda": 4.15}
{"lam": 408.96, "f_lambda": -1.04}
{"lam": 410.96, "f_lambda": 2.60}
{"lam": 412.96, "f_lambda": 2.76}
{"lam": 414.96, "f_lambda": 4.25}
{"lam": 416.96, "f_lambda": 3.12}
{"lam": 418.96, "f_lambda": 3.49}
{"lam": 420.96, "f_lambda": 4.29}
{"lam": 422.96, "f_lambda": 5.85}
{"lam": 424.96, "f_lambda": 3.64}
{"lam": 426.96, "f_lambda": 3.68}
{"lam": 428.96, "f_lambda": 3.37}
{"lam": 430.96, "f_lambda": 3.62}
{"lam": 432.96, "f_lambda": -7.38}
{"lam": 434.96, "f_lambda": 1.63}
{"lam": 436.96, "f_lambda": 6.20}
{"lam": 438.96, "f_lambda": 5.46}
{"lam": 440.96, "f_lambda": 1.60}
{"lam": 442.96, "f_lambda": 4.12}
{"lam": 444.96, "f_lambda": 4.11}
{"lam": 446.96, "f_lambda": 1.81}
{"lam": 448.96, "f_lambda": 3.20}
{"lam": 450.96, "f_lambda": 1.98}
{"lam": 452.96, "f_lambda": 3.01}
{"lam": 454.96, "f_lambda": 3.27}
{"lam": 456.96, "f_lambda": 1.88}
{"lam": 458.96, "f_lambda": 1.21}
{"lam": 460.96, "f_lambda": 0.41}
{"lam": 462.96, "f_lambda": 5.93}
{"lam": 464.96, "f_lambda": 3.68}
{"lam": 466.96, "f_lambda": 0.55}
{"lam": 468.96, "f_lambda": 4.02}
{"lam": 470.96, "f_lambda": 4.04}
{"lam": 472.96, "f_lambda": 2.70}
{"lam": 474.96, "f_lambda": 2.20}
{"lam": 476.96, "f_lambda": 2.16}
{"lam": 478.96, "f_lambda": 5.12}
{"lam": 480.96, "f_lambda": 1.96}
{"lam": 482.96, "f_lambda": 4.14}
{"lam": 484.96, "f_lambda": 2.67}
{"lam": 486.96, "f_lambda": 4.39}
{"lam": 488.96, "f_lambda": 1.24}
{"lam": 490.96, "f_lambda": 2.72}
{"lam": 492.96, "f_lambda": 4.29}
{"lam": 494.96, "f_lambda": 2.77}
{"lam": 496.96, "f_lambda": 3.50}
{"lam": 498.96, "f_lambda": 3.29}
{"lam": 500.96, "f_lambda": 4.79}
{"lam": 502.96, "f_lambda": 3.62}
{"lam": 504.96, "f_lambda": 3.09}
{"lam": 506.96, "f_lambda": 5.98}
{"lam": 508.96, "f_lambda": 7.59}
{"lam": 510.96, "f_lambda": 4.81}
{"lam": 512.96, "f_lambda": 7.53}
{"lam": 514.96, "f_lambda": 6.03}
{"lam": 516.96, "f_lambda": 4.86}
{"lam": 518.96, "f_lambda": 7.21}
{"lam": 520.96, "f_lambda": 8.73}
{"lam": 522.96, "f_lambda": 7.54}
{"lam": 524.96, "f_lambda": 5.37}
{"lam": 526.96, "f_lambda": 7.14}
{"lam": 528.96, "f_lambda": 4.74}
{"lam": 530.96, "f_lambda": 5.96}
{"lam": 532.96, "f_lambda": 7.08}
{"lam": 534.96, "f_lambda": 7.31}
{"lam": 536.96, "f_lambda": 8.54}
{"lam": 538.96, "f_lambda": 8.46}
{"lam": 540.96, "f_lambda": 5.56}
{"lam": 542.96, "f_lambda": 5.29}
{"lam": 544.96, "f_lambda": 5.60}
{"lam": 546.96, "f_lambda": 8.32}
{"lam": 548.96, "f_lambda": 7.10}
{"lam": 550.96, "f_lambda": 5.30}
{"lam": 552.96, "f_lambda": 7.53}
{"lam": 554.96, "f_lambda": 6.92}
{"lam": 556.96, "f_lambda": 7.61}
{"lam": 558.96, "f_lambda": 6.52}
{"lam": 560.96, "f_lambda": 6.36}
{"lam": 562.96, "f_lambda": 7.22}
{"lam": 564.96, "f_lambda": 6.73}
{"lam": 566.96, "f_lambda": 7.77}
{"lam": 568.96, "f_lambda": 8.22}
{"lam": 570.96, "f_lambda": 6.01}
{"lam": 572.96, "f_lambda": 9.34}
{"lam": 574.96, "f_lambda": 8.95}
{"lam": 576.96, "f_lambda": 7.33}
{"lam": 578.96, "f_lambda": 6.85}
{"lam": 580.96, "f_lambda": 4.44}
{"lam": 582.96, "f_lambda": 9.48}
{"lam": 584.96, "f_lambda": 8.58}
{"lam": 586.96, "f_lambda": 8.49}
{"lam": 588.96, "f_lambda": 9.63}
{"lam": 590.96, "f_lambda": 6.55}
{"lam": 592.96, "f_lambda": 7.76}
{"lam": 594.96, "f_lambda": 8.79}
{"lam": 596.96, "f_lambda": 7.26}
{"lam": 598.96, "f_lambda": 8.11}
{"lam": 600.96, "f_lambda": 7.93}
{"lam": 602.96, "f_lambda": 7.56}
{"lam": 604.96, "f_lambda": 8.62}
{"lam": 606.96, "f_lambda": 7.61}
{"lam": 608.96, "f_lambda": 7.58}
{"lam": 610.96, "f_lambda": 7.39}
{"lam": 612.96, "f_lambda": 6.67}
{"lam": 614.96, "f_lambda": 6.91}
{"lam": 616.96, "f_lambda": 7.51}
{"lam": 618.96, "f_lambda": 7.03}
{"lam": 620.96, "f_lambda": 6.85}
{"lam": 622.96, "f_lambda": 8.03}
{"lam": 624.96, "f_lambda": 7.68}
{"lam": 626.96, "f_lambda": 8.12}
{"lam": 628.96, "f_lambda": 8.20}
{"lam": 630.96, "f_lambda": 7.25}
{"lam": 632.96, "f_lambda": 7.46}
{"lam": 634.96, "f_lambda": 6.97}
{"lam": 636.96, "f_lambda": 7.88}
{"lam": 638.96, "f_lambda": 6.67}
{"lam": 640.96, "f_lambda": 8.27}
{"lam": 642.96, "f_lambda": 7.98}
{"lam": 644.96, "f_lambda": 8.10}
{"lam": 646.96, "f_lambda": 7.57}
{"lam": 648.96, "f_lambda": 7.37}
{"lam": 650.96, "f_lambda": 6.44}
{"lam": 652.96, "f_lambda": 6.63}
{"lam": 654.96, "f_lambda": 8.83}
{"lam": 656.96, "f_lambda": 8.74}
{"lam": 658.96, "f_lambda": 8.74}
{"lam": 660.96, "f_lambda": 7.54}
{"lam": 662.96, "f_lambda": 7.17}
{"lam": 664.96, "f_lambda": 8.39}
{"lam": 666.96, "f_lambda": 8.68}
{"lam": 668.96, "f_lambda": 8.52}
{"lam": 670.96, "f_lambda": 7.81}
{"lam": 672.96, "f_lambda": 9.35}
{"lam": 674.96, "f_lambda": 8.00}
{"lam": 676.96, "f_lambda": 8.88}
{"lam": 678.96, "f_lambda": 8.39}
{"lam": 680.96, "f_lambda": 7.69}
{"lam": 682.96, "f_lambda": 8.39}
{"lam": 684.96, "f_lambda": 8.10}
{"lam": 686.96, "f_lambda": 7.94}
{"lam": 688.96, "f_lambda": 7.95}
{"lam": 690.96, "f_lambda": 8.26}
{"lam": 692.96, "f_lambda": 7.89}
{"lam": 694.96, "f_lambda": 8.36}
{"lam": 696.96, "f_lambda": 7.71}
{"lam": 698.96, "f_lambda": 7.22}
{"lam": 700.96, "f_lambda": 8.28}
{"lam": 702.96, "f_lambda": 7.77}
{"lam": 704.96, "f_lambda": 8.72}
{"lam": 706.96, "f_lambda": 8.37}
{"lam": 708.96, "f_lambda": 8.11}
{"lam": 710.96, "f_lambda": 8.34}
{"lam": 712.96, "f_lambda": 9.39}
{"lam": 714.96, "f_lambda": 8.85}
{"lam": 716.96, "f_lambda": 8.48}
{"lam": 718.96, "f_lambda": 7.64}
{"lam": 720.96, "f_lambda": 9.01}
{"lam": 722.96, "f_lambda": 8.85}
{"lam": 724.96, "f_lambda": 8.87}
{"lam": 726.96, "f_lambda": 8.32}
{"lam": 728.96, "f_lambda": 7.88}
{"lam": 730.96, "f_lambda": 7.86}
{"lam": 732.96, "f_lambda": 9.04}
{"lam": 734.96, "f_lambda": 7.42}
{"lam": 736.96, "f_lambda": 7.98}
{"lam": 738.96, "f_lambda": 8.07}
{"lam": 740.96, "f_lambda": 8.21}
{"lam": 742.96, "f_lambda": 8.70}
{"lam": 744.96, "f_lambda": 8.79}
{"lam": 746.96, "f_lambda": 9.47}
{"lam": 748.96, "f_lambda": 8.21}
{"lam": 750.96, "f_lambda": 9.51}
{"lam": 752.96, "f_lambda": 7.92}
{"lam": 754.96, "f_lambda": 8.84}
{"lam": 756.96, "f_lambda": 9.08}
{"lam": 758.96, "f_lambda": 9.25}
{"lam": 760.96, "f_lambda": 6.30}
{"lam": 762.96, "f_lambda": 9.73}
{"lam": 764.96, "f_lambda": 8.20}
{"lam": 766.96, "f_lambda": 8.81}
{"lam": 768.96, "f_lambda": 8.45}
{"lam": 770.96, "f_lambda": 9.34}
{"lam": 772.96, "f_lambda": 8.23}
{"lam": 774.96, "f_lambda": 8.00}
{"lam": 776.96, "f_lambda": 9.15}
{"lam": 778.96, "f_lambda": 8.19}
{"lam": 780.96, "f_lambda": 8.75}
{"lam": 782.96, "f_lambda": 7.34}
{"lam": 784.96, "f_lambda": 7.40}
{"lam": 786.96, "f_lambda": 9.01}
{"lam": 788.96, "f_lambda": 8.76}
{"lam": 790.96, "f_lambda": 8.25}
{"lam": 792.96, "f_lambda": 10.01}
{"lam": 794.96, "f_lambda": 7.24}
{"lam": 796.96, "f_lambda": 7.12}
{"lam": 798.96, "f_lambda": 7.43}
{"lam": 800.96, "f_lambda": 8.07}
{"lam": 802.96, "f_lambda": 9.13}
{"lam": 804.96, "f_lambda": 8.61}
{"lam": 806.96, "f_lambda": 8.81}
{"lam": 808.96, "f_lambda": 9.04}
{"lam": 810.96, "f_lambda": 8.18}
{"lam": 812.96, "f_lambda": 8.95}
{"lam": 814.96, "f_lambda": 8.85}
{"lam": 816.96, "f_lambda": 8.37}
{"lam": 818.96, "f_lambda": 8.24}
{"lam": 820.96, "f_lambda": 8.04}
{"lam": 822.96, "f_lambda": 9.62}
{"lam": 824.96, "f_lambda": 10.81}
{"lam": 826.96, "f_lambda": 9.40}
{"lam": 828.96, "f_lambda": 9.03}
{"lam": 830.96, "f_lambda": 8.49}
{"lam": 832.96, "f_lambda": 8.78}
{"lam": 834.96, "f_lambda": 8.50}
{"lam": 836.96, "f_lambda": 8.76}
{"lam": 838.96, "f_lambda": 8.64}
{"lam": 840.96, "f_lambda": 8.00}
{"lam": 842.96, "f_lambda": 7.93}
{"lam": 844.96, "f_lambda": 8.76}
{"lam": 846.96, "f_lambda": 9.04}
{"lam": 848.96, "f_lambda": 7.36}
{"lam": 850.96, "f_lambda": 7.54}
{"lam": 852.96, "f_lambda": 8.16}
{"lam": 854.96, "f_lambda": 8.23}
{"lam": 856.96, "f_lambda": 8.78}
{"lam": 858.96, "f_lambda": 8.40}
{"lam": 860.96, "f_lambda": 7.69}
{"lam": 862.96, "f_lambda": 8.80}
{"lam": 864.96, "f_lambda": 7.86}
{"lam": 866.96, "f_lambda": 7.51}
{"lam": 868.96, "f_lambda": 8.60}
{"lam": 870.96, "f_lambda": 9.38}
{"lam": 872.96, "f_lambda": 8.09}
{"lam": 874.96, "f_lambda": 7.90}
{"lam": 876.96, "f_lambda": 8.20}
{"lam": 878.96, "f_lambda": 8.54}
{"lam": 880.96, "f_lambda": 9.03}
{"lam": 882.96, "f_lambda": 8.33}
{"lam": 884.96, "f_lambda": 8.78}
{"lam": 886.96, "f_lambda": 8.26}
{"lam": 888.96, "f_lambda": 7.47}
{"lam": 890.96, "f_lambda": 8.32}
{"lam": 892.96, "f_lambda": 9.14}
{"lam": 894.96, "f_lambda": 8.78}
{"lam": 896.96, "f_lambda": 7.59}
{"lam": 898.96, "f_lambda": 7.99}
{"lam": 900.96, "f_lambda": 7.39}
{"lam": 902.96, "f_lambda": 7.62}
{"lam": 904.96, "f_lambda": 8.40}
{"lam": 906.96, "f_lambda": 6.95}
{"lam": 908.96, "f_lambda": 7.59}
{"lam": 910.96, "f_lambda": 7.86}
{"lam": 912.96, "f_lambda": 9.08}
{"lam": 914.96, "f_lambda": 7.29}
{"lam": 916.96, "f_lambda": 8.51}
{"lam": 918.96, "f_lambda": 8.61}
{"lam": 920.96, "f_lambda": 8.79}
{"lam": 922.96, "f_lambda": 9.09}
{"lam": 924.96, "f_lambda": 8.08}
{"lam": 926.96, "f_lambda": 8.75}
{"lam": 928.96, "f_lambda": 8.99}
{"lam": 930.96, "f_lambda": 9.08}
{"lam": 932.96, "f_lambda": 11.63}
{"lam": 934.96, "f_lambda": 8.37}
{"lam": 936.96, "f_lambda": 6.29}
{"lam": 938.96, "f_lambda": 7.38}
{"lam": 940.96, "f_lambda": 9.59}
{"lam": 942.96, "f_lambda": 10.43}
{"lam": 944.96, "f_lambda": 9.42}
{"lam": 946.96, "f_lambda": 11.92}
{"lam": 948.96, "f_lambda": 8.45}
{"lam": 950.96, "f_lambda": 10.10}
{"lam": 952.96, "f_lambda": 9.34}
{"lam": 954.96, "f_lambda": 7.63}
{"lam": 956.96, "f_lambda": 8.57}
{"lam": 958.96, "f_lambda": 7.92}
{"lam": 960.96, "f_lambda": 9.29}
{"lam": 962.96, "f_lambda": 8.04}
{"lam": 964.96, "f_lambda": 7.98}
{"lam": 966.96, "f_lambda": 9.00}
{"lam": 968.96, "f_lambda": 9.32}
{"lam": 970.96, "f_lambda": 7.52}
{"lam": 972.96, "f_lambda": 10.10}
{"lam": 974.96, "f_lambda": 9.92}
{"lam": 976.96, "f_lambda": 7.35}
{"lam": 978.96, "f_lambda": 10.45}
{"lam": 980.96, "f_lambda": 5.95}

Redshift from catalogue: 0.257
